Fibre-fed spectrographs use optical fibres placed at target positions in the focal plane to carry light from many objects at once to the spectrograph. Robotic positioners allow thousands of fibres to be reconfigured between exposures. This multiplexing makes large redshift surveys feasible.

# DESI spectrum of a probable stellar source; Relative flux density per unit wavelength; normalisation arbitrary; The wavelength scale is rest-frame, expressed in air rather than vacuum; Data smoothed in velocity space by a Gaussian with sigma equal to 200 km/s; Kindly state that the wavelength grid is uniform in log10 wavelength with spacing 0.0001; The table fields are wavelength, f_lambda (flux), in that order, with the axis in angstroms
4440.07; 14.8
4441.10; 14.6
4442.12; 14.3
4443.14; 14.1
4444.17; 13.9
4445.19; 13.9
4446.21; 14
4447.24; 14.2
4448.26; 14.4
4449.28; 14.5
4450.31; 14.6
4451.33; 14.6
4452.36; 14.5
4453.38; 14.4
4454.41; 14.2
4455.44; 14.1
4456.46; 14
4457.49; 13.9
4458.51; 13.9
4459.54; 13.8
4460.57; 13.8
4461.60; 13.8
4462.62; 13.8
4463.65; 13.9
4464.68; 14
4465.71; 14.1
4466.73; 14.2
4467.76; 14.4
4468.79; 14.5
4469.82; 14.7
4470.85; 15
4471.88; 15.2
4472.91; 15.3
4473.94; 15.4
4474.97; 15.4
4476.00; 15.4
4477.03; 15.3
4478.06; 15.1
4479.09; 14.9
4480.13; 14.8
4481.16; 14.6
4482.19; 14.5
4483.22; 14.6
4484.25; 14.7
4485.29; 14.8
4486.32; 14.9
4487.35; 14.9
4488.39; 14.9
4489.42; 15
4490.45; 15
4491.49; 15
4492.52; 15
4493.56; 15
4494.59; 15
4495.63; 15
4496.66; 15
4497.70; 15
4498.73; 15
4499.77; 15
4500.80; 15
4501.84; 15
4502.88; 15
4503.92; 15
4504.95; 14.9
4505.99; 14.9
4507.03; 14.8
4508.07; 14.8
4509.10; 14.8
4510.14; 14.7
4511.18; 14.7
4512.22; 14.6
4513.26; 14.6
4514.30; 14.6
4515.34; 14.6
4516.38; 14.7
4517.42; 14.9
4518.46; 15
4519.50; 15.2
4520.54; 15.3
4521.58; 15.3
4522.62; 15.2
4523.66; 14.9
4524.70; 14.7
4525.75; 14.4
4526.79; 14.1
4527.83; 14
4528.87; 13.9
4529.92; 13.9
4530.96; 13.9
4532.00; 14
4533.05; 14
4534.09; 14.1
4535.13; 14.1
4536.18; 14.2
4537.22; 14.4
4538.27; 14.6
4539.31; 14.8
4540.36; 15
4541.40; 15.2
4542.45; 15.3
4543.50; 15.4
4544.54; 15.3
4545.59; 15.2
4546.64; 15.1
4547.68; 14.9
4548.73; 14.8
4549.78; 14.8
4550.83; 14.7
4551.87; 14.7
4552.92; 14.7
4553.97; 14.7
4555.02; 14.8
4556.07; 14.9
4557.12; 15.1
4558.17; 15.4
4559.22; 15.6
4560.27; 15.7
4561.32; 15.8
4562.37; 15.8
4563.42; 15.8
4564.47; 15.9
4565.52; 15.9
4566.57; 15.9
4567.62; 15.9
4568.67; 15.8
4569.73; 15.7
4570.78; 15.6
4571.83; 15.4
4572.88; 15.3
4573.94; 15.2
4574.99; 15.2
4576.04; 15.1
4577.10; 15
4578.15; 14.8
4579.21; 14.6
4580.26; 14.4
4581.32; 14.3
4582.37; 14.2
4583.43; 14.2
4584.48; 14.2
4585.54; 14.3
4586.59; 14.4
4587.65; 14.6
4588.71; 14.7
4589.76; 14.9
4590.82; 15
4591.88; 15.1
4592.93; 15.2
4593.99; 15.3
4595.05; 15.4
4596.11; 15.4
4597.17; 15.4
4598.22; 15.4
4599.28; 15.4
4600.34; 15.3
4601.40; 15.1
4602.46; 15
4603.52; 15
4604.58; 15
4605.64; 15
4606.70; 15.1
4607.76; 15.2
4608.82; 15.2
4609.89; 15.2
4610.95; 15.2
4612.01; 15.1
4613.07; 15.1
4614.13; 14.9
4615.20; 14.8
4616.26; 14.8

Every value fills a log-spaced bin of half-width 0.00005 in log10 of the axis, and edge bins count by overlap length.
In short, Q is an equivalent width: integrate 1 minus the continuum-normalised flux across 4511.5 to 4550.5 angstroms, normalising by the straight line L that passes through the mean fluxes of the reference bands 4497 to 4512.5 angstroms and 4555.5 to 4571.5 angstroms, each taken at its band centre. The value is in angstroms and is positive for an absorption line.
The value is 1.4 angstroms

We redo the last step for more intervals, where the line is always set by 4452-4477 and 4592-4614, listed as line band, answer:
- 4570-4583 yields 0.10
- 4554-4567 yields -0.48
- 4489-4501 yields -0.33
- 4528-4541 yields 0.50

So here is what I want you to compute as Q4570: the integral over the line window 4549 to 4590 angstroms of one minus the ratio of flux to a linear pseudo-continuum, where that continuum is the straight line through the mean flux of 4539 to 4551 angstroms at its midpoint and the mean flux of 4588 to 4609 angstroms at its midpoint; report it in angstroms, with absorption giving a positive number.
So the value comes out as 0.1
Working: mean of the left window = 15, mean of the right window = 15.2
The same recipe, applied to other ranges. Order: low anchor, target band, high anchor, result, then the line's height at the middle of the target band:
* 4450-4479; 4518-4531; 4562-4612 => 0.2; 14.8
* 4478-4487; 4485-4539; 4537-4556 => 0.4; 14.8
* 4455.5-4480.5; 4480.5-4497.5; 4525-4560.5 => -0.4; 14.6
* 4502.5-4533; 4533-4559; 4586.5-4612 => 0.0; 14.8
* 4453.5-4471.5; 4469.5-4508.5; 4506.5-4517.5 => -1.4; 14.4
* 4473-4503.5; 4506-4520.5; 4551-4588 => 0.2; 15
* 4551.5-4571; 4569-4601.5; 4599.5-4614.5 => 0.6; 15.3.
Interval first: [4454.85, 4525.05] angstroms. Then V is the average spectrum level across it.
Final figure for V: 14.7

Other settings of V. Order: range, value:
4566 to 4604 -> 15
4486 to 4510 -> 15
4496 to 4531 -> 14.8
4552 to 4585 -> 15.2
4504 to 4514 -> 14.8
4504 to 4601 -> 14.9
